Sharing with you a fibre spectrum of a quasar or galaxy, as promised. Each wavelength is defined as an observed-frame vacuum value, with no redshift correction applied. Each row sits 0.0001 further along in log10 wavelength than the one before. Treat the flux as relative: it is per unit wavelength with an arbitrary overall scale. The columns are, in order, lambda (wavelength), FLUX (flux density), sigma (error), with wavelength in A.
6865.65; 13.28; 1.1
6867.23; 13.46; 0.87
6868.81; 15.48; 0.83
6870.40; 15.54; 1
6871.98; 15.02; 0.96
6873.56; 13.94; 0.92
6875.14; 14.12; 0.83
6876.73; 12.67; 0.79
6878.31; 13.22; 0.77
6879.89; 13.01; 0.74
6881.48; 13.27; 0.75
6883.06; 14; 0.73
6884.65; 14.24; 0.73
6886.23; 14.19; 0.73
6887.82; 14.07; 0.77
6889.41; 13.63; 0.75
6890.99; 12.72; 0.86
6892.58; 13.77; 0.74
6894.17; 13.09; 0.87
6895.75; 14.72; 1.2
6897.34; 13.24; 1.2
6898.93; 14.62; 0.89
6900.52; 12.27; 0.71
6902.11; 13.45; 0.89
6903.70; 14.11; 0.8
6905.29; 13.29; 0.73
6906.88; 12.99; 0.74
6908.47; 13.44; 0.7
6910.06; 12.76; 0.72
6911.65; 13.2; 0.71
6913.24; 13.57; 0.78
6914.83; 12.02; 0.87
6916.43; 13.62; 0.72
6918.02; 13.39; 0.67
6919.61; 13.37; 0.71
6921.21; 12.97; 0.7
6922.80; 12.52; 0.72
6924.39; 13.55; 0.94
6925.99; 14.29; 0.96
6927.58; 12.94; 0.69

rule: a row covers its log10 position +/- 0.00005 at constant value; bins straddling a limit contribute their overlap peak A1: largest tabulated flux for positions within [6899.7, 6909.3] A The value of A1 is 14.11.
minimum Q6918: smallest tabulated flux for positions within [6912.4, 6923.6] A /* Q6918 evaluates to 12.02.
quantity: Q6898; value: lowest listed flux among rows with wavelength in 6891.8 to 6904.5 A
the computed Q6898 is 12.27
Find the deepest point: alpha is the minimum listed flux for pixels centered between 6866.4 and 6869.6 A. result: 13.46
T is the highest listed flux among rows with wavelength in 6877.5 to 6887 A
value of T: 14.24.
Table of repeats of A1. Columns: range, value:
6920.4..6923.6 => 12.97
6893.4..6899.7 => 14.72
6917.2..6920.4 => 13.39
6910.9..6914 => 13.57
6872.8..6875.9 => 14.12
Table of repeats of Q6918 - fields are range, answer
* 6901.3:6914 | 12.76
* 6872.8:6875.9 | 13.94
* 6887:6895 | 12.72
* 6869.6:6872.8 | 15.02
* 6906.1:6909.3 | 12.99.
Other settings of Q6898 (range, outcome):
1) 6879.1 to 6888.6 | 13.01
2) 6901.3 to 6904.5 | 13.45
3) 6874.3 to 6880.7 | 12.67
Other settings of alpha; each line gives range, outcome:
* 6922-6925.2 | 12.52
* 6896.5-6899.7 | 13.24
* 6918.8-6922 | 12.97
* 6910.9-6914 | 13.2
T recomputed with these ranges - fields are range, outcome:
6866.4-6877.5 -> 15.54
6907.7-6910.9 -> 13.44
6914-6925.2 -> 13.62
